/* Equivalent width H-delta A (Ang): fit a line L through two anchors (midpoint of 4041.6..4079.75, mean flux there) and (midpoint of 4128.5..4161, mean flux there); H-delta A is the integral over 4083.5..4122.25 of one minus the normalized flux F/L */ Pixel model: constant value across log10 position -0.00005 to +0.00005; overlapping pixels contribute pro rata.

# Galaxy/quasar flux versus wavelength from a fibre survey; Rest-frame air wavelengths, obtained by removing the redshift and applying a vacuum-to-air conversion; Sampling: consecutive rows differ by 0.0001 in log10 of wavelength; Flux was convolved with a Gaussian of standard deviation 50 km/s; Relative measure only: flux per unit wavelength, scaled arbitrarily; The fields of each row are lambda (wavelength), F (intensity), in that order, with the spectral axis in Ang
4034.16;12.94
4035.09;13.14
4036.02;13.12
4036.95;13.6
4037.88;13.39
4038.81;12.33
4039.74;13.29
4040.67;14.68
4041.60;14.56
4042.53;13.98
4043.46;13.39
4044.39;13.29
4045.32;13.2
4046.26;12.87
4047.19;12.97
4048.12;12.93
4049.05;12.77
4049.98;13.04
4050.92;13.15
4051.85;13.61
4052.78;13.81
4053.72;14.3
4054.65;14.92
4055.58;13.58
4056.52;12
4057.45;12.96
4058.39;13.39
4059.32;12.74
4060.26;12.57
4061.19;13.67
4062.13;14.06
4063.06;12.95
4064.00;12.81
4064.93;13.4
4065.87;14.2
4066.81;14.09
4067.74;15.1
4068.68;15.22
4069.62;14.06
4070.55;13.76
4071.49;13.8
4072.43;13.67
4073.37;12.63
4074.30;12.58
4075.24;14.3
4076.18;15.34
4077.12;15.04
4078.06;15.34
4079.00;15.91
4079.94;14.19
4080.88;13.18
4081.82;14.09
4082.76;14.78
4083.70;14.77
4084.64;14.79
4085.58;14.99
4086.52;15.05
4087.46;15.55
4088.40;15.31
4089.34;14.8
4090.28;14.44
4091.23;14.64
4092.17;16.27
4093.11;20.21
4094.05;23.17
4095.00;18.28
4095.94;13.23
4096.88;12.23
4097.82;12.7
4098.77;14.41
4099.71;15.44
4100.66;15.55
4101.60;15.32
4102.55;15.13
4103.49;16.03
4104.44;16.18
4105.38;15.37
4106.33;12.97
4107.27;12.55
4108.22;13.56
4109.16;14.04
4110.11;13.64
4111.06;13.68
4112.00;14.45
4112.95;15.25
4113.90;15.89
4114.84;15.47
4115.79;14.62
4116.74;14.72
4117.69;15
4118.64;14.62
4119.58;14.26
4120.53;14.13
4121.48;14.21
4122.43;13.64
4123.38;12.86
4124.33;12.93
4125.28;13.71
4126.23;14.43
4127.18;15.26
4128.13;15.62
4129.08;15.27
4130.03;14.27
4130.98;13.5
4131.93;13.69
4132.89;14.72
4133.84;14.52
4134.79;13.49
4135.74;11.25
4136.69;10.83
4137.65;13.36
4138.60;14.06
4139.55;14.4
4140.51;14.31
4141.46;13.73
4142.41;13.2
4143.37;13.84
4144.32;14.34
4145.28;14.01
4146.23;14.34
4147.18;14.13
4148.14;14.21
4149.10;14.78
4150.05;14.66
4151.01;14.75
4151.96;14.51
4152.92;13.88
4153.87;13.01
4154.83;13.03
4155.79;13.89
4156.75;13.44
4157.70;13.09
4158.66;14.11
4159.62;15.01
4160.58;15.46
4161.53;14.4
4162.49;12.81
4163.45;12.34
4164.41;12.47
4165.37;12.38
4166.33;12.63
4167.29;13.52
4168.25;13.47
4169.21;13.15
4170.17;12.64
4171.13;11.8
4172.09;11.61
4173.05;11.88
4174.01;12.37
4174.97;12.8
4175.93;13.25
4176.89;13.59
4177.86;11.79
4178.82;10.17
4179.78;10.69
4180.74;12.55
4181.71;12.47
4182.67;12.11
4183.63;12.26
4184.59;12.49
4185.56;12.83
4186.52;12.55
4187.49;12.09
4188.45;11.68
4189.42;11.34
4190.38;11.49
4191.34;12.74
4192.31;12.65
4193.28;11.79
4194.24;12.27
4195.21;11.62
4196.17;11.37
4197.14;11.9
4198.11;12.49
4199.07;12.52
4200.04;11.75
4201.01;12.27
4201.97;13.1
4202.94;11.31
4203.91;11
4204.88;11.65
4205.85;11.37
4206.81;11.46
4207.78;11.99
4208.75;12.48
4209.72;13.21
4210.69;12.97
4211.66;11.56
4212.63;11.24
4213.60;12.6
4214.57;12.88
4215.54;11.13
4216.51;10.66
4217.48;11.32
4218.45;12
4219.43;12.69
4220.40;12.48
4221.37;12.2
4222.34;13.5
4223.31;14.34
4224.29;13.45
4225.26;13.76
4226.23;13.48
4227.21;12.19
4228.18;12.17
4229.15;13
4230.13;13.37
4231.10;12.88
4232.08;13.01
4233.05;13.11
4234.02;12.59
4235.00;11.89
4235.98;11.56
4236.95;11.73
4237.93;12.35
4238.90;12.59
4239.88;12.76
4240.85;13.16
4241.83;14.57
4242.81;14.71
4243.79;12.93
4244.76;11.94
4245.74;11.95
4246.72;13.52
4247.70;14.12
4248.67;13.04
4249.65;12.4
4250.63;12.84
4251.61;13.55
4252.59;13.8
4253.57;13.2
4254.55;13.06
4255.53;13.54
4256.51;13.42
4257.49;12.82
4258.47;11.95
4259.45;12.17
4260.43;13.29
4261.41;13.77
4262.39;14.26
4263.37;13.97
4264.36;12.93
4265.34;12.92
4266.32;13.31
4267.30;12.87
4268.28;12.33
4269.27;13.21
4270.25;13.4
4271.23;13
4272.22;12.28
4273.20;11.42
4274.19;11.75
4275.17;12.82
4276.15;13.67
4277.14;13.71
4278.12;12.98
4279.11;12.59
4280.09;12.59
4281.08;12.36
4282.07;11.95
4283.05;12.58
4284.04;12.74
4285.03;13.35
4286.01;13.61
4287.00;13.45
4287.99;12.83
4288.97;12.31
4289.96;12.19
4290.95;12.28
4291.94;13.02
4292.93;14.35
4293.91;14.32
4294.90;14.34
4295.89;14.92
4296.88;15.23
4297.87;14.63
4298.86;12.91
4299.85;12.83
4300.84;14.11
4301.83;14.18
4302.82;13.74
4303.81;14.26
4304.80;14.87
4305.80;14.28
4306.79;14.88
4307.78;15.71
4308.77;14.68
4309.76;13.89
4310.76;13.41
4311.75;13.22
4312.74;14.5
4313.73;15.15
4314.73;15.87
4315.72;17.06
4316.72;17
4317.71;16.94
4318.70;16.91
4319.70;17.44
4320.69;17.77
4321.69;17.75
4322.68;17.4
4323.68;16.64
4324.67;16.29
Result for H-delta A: -3.5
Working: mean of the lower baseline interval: 13.7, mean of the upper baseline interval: 13.9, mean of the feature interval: 15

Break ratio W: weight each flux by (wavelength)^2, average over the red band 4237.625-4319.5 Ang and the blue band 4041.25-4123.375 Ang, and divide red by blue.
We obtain 1.04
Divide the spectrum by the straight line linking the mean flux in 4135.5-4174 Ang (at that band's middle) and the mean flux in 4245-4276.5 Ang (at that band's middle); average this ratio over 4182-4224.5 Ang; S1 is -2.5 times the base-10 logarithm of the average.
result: 0.09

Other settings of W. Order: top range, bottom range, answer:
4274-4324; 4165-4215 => 1.23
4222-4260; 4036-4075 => 1.05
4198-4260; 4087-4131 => 0.90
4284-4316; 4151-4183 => 1.15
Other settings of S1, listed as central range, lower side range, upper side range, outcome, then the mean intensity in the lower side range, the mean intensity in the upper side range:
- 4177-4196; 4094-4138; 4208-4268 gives 0.13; 14.4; 12.8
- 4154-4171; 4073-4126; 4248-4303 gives 0.07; 14.8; 13.2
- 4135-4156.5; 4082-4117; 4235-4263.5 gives 0.06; 15.1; 13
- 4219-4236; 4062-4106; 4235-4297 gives 0.04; 14.9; 13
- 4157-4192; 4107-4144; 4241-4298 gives 0.09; 14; 13.1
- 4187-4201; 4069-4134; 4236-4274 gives 0.14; 14.7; 13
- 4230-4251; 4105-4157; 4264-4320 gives 0.08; 14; 13.8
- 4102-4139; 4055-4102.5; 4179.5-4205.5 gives -0.04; 14.5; 12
